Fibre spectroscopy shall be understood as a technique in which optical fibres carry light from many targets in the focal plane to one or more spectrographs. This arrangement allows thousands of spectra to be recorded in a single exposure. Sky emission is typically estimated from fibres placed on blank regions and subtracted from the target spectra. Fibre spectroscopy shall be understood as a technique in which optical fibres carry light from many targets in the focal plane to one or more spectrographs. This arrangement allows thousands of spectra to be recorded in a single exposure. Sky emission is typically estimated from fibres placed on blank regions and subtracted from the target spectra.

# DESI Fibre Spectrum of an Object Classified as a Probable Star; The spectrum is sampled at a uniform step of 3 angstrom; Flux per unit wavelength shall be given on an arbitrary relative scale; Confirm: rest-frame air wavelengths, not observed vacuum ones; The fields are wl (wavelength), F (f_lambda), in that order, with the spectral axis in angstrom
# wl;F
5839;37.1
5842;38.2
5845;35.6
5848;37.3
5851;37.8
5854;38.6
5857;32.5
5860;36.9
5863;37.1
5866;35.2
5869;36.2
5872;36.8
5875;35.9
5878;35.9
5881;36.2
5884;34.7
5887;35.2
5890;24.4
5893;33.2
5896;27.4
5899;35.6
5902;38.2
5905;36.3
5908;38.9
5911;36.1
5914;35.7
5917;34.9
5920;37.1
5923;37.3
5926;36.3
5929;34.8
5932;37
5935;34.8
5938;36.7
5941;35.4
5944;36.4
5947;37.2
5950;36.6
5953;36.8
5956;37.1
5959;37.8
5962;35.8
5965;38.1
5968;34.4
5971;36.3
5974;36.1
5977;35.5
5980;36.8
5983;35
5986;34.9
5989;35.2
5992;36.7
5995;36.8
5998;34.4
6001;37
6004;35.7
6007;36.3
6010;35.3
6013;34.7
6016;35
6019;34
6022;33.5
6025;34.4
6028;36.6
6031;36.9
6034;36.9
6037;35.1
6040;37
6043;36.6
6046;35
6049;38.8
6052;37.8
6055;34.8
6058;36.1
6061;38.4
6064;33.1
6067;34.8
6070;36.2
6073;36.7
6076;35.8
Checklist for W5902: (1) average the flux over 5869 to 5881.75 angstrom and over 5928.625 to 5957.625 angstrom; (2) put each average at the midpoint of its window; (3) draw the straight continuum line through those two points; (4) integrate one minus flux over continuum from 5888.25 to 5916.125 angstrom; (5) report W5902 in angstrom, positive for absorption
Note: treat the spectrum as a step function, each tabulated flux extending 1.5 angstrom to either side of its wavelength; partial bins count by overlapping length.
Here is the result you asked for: 1.7 angstrom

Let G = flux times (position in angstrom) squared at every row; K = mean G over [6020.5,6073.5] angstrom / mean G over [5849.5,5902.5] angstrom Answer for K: 1.10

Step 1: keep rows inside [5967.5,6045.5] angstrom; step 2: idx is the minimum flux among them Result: 33.5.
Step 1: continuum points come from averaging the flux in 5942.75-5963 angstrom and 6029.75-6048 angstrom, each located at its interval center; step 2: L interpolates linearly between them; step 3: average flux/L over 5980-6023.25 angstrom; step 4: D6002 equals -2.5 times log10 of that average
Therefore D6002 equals 0.035 mag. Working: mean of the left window 36.8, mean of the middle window 35.4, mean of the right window 36.3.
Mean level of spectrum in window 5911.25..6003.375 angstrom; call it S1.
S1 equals 36.2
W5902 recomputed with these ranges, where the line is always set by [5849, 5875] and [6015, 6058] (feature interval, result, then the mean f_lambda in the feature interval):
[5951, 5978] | -0.3 angstrom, 36.5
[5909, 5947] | 0.1 angstrom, 36.1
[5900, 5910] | -0.4 angstrom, 37.6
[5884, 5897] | 2.0 angstrom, 30.7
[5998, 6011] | 0.0 angstrom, 35.9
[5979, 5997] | 0.1 angstrom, 35.8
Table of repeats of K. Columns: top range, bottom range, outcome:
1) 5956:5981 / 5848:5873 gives 1.04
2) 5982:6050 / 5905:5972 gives 1.01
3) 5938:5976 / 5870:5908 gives 1.09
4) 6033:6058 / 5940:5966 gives 1.02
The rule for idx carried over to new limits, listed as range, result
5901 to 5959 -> 34.8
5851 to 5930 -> 24.4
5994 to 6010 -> 34.4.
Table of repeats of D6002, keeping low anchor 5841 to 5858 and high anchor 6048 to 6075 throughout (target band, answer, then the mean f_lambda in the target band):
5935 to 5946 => 0.015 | 36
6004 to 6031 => 0.037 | 35.1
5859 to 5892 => 0.054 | 34.9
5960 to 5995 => 0.015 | 36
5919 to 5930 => 0.005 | 36.4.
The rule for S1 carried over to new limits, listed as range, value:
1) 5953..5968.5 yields 36.8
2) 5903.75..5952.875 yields 36.4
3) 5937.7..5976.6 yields 36.5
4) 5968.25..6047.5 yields 35.7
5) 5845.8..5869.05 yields 36.4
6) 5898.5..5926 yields 36.7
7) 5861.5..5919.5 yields 35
